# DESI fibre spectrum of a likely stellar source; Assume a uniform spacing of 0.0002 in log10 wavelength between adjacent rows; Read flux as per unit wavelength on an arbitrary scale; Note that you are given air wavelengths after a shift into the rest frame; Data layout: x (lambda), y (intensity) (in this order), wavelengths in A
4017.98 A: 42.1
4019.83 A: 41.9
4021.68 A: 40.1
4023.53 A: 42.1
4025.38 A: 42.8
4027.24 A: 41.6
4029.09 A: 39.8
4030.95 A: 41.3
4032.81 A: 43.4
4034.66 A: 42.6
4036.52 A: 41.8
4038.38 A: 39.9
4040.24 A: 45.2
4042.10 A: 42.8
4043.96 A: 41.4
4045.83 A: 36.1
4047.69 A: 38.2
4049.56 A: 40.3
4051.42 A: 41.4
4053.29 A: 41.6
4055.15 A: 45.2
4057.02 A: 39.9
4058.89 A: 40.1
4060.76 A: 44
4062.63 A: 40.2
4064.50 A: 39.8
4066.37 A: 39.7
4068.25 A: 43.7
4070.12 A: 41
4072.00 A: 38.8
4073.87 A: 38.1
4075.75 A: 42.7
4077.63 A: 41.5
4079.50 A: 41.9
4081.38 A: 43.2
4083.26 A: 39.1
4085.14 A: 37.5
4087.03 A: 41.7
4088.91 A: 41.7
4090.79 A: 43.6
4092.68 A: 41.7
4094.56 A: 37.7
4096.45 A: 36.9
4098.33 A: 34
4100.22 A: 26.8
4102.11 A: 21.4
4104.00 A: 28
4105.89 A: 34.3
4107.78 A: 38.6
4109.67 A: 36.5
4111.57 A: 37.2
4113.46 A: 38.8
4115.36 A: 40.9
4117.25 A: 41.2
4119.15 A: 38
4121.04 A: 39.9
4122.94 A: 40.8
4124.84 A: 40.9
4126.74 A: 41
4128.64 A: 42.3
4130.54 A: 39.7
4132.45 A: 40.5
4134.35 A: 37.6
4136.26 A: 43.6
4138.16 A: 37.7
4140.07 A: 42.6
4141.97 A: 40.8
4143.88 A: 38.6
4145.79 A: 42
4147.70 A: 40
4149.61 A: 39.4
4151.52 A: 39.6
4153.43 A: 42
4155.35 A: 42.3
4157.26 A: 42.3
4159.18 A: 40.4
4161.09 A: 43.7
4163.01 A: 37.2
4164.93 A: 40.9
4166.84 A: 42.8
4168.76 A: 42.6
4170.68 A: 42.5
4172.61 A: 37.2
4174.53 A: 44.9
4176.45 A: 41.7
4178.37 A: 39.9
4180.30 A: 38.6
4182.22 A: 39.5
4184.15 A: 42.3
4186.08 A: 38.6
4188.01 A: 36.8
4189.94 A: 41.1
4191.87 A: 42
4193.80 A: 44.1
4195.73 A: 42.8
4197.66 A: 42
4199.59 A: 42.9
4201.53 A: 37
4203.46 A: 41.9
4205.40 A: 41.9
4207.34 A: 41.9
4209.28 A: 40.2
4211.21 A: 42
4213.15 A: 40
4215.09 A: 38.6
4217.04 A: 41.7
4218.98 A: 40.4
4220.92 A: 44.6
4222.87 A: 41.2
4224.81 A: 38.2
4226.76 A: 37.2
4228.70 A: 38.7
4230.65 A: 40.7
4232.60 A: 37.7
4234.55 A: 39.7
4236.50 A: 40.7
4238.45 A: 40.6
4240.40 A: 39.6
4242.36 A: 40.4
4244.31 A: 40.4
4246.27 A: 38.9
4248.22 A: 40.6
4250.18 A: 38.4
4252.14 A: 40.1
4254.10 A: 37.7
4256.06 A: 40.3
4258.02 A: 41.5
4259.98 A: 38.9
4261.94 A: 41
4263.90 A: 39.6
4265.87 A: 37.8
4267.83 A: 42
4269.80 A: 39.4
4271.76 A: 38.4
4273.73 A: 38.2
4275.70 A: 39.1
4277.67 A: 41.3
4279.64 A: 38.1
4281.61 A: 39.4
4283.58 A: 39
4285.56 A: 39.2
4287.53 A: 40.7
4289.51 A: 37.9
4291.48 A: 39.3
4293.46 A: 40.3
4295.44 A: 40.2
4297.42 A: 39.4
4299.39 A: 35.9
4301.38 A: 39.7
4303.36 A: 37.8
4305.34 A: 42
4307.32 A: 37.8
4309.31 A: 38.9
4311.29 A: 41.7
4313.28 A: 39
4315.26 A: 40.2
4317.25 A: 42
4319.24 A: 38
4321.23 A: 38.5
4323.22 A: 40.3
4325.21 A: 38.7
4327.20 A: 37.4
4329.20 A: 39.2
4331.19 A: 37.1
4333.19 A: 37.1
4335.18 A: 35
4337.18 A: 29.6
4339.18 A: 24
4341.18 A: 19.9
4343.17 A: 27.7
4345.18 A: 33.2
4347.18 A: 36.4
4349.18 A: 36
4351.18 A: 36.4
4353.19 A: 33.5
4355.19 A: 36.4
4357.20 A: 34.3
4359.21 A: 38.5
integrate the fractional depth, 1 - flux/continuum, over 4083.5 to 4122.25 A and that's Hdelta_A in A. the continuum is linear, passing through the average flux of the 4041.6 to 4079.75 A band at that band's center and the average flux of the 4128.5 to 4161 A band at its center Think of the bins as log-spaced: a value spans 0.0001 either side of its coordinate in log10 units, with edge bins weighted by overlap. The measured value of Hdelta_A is 3.7 A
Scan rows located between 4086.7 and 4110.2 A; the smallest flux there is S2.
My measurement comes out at 21.4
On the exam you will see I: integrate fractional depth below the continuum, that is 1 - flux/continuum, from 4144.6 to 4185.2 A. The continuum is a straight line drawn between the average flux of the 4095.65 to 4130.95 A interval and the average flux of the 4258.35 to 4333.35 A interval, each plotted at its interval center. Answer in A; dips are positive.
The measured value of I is -3.9 A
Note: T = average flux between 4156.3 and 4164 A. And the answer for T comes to 40.9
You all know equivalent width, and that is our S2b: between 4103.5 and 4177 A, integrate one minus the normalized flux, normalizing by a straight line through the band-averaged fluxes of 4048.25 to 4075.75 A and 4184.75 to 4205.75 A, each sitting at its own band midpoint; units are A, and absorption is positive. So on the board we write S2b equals 1.62 A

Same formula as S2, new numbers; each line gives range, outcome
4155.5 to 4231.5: 36.8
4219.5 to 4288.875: 37.2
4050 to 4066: 39.8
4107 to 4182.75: 36.5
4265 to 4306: 35.9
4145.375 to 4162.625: 39.4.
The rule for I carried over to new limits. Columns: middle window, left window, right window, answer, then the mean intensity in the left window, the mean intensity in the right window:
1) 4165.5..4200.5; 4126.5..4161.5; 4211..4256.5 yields -0.7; 40.8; 39.9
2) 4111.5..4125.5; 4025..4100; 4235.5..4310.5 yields 0.2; 40.7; 39.5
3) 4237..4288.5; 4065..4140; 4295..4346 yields -3.5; 38.8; 36.5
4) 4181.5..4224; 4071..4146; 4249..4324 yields -2.1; 38.7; 39.4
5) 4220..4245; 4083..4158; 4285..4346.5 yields -1.5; 38.7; 37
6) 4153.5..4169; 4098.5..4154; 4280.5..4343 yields -1.4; 38.2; 37.4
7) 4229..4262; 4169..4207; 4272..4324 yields 0.3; 41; 39.4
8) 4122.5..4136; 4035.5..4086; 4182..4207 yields 0.1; 40.9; 41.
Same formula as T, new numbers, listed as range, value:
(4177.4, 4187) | 39.8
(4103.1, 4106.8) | 31.2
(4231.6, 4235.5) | 38.7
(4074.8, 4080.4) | 42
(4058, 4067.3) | 40.8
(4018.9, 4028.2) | 41.7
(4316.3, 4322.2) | 39.5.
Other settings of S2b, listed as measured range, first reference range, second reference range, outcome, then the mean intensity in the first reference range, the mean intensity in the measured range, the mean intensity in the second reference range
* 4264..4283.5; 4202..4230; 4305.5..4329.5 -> 0.3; 40.5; 39.3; 39.4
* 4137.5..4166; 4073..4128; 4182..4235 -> -1.0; 38.1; 40.7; 40.6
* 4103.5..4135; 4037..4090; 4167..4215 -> 1.7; 41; 38.8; 41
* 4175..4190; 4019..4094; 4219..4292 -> 0.1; 41.2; 39.9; 39.6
